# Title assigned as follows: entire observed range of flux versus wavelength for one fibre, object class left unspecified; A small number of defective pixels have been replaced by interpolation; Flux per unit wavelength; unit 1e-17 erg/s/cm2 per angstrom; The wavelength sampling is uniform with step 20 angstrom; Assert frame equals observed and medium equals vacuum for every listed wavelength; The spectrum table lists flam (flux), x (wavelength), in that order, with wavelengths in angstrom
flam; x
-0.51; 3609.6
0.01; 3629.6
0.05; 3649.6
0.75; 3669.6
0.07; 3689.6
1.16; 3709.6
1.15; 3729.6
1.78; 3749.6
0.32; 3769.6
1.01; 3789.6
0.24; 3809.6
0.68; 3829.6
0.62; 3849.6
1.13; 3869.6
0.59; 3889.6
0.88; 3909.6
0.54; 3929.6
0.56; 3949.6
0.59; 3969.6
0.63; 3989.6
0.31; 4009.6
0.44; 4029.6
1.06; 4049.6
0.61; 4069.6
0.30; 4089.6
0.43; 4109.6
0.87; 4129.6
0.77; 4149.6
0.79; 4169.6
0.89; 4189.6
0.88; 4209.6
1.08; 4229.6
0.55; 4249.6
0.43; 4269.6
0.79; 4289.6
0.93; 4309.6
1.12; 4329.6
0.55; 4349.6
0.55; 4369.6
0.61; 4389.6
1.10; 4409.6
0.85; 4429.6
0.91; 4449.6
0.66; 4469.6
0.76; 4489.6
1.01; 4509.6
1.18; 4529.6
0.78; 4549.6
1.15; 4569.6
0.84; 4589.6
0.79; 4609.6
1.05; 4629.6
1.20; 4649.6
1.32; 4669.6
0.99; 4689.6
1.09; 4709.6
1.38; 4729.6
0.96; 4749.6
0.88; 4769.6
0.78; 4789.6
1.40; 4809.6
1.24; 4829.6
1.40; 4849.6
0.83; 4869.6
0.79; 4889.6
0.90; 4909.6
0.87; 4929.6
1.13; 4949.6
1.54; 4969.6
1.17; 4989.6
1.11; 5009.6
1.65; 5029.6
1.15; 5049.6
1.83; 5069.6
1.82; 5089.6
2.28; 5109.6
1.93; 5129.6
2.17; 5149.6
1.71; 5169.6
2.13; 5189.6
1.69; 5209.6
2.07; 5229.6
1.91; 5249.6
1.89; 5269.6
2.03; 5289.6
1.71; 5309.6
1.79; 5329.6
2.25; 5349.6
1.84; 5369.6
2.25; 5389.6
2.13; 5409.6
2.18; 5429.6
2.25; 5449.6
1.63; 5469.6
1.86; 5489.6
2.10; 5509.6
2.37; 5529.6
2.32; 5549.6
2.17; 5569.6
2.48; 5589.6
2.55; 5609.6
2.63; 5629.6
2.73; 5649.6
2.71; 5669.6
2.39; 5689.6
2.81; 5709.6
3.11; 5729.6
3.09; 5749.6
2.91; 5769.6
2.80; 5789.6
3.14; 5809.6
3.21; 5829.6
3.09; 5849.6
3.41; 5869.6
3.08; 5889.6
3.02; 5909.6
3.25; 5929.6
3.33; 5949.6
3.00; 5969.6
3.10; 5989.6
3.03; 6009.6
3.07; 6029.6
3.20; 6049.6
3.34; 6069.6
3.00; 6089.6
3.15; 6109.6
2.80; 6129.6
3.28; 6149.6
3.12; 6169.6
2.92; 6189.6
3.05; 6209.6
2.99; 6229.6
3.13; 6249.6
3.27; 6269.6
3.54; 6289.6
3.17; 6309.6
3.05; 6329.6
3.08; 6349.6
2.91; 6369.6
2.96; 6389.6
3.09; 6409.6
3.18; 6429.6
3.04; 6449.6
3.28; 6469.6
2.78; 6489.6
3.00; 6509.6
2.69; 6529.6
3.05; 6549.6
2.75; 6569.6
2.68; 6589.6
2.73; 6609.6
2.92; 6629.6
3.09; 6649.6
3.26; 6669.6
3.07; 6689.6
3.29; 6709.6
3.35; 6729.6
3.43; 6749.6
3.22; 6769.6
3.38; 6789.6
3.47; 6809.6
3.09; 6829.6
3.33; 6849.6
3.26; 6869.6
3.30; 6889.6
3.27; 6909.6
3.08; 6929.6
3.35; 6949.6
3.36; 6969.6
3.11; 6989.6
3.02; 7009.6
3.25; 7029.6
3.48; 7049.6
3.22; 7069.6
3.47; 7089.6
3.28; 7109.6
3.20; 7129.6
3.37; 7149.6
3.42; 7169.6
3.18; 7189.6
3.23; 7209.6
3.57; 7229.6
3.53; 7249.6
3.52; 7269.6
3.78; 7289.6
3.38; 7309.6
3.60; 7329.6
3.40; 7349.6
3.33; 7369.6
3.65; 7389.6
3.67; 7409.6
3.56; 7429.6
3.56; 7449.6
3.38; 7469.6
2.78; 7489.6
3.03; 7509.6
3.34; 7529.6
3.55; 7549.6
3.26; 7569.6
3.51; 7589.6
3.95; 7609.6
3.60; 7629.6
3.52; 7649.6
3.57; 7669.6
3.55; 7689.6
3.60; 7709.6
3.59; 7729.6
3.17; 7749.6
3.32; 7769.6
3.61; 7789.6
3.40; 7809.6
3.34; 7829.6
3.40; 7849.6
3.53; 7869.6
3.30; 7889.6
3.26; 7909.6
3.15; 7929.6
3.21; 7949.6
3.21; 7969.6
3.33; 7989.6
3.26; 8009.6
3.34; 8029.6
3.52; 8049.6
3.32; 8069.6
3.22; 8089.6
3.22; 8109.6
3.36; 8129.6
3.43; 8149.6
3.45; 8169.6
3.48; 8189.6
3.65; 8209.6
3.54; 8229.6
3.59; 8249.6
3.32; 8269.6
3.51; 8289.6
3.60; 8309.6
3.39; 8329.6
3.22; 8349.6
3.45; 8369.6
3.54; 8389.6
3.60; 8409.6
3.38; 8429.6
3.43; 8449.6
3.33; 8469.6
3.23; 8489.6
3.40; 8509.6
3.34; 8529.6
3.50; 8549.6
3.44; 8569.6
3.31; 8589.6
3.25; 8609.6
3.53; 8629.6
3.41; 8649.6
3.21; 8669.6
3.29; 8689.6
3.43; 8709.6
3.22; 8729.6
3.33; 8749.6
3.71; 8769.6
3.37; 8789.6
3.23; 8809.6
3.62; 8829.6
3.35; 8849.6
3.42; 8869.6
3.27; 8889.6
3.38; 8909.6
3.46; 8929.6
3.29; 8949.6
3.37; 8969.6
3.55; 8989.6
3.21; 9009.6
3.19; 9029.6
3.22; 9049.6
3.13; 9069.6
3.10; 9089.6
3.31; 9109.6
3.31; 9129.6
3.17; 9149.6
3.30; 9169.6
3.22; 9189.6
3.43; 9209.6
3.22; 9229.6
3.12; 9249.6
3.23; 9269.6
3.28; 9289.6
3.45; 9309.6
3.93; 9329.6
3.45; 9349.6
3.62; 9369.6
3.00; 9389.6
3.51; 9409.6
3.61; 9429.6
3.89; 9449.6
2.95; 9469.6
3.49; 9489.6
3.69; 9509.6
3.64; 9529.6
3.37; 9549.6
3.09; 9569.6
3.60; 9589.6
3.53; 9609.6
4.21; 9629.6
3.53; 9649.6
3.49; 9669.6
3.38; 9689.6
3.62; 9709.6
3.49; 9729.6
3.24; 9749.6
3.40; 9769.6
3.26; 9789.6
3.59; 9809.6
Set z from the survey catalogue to 0.27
